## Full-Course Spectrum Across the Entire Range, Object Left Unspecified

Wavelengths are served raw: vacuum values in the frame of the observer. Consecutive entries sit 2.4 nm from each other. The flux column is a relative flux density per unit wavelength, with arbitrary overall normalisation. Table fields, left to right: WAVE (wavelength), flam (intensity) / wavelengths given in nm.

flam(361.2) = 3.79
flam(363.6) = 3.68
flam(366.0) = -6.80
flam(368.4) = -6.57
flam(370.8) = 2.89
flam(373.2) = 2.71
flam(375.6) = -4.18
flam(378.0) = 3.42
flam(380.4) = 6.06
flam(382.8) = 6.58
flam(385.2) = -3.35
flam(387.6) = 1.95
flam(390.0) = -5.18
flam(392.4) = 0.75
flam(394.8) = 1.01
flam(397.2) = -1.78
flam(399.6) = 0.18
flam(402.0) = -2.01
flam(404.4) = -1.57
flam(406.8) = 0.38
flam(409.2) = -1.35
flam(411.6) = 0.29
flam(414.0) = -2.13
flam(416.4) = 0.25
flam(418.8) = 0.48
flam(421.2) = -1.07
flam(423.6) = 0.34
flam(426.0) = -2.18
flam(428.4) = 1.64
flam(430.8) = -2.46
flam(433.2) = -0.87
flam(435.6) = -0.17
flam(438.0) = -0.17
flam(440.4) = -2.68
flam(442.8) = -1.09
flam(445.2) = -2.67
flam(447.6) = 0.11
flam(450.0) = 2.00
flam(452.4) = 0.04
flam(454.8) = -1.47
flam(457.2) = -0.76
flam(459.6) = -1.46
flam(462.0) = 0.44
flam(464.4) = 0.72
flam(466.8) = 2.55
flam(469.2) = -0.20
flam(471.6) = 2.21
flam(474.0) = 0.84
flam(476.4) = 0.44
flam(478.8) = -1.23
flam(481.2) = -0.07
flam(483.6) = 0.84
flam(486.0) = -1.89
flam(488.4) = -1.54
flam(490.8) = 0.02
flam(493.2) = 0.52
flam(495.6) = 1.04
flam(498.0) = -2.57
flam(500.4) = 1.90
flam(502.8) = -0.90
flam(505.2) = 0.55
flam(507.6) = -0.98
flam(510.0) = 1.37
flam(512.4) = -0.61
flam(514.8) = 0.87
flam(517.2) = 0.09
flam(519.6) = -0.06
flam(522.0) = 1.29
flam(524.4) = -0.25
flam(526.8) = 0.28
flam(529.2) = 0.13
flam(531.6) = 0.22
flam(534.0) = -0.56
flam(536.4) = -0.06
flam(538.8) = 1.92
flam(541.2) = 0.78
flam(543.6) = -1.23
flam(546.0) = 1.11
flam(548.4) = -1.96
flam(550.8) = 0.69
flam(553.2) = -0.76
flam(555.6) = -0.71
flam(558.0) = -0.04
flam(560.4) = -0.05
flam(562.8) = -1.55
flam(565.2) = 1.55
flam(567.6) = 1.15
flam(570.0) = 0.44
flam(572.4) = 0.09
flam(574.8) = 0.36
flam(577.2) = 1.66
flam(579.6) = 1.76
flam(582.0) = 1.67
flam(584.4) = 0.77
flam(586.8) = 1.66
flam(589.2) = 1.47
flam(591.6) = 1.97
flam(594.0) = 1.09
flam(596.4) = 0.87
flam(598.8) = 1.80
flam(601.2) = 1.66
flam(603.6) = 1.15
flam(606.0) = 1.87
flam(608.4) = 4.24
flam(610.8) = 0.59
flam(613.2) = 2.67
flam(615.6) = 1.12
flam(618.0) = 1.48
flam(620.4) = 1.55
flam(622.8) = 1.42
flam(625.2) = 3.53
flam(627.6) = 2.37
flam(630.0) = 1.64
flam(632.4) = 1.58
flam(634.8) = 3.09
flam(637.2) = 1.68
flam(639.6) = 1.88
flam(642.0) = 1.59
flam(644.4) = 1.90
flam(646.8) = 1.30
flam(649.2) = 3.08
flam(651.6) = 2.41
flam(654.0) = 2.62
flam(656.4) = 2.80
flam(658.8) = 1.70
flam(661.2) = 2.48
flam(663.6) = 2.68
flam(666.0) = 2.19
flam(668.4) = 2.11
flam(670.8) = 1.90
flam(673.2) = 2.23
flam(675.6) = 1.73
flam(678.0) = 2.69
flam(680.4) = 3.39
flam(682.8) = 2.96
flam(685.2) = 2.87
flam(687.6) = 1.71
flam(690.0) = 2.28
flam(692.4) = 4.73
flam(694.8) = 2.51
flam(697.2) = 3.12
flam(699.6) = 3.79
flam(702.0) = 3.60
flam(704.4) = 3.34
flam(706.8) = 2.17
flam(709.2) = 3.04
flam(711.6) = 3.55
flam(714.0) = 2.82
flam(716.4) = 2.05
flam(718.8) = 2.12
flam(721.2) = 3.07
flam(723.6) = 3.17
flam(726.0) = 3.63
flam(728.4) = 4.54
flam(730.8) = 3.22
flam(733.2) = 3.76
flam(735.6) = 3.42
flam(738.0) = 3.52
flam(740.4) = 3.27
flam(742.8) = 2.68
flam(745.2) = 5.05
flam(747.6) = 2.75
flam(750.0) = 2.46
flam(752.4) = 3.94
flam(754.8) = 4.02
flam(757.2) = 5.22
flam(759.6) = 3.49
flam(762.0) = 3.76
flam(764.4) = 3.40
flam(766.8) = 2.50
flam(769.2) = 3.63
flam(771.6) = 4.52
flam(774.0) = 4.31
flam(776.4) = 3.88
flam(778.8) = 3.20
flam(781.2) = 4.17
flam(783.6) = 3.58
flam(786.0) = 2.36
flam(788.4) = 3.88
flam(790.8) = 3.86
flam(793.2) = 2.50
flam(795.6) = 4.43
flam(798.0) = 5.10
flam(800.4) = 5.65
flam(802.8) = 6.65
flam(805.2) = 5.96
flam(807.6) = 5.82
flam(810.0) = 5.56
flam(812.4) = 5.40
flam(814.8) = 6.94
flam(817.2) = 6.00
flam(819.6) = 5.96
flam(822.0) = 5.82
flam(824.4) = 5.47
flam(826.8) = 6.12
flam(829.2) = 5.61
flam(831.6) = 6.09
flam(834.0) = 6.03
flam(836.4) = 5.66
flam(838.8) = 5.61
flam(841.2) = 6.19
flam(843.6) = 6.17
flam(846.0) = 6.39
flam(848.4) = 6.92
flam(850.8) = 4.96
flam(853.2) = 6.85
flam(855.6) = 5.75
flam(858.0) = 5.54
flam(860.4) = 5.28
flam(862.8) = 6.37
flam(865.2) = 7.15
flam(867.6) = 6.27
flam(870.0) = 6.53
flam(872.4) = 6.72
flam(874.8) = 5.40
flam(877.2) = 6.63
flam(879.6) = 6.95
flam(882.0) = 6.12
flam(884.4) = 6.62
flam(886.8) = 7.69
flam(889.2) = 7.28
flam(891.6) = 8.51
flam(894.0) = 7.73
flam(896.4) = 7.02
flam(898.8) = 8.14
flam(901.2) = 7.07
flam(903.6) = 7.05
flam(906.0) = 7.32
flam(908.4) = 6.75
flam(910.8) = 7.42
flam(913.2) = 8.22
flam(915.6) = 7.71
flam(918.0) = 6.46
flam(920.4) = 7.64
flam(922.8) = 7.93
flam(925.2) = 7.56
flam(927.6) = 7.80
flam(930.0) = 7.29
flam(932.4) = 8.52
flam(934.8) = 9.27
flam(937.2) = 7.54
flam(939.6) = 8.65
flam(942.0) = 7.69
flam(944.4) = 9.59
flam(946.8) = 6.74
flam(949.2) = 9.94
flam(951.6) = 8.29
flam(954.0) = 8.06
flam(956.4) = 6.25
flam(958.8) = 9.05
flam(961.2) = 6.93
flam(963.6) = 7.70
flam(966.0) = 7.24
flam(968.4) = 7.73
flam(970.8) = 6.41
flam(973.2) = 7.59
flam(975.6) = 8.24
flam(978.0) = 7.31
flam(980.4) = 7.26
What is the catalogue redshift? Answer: 1.00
